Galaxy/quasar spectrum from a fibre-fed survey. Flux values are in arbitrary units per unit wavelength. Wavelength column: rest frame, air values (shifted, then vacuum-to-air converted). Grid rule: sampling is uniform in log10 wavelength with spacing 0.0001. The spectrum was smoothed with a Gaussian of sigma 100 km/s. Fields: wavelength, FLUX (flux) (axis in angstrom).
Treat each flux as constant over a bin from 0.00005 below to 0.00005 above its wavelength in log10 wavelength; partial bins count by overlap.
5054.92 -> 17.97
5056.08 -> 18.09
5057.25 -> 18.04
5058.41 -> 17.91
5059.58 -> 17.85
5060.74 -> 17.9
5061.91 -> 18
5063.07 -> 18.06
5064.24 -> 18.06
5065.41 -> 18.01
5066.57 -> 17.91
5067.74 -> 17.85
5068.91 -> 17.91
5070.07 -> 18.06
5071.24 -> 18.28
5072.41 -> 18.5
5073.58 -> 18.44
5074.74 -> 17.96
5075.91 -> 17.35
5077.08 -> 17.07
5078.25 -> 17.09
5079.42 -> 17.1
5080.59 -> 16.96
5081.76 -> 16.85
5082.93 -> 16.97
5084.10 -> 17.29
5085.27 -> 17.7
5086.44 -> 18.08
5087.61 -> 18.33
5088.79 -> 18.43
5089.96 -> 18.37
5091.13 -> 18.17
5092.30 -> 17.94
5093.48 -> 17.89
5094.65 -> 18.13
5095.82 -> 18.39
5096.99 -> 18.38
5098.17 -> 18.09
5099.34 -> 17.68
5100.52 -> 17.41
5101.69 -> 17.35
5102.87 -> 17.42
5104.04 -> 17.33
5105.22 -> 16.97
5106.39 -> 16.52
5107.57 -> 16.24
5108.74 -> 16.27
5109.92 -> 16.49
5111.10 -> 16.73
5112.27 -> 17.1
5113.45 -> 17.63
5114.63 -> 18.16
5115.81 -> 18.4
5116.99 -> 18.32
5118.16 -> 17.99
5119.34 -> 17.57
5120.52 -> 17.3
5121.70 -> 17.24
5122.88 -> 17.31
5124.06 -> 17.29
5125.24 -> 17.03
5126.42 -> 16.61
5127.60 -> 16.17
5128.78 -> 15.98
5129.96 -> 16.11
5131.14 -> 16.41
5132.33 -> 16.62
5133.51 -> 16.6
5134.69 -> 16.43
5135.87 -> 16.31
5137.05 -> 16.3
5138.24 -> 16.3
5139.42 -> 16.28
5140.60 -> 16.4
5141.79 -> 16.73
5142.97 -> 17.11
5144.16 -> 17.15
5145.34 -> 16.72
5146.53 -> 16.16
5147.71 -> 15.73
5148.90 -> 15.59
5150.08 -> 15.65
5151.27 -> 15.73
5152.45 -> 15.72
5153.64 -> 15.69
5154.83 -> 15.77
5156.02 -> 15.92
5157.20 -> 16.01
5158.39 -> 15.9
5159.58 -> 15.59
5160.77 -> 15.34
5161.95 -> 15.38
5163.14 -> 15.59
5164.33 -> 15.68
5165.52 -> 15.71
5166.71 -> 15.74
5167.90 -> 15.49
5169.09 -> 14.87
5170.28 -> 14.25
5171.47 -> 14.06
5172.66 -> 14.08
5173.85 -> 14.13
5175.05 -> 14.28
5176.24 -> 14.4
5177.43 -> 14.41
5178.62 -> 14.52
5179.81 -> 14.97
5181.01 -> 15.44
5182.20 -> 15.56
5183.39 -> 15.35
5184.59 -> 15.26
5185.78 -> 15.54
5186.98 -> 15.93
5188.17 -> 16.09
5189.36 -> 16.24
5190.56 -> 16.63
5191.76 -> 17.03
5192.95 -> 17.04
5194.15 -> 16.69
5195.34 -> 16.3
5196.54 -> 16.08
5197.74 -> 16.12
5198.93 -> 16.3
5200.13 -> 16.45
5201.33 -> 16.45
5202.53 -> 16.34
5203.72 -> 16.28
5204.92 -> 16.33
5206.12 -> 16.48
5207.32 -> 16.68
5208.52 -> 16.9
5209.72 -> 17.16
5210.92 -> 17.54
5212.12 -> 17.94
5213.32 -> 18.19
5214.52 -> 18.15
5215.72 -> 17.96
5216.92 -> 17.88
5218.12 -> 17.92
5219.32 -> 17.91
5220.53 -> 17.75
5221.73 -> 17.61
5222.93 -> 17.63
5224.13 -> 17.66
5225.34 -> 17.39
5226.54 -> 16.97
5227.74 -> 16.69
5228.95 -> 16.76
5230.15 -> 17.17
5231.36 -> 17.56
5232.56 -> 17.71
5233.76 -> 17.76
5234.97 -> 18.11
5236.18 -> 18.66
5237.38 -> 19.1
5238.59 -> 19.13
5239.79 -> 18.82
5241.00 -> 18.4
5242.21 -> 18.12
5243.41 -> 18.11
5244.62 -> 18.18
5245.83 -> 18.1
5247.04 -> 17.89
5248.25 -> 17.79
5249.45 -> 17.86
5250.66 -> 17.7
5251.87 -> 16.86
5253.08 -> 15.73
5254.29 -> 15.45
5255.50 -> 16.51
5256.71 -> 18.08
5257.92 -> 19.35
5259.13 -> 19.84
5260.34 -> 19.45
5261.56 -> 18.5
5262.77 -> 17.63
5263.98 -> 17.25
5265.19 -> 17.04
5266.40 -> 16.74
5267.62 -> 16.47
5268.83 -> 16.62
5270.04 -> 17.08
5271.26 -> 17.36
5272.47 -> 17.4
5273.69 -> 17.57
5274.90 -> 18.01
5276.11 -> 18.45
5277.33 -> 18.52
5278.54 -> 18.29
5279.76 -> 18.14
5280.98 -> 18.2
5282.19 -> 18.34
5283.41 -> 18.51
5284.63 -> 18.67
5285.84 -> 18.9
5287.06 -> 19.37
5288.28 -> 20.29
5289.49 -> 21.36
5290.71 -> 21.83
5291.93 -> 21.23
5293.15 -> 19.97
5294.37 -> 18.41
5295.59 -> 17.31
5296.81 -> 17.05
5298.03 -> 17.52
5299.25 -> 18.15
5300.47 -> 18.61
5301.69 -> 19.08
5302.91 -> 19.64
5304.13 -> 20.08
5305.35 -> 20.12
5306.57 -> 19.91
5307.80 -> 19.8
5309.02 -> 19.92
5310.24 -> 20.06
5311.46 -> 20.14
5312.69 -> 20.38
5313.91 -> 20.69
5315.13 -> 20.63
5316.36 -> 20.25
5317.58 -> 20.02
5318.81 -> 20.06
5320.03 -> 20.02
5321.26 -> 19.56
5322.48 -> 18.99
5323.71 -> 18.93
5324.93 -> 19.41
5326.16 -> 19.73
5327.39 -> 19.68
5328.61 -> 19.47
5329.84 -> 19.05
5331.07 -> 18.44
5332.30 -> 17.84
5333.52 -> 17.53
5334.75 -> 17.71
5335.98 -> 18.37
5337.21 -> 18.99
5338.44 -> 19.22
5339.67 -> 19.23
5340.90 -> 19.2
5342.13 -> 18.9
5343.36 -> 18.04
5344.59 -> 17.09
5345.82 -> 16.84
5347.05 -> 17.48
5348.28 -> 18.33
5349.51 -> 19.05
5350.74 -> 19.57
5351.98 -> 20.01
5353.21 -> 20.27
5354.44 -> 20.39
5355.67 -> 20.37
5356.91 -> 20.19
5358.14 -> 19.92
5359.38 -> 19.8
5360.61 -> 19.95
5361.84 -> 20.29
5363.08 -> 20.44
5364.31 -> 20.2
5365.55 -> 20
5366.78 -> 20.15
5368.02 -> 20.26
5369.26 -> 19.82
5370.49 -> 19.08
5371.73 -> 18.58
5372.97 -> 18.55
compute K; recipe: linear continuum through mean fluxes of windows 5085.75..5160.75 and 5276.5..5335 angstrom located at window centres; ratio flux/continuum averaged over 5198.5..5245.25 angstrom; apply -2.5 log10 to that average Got 0.04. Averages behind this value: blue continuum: 16.9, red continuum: 19.3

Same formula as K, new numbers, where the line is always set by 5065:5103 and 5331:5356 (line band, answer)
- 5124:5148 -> 0.09 mag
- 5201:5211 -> 0.10 mag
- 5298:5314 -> -0.06 mag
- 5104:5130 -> 0.05 mag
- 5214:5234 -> 0.04 mag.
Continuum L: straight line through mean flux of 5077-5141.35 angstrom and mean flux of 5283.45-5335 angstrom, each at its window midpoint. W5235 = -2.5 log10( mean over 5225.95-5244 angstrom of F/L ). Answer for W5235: 0.04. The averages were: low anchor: 17.2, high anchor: 19.4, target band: 17.9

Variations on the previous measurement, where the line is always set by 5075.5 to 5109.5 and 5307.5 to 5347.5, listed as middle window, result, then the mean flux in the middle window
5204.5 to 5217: 0.06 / 17.4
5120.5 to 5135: 0.07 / 16.7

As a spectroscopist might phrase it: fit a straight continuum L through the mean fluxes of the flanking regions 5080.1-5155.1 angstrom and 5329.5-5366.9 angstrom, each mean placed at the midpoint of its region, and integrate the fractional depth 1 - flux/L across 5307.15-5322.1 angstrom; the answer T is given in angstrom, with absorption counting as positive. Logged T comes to -1.03 angstrom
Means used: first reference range 17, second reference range 19.1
